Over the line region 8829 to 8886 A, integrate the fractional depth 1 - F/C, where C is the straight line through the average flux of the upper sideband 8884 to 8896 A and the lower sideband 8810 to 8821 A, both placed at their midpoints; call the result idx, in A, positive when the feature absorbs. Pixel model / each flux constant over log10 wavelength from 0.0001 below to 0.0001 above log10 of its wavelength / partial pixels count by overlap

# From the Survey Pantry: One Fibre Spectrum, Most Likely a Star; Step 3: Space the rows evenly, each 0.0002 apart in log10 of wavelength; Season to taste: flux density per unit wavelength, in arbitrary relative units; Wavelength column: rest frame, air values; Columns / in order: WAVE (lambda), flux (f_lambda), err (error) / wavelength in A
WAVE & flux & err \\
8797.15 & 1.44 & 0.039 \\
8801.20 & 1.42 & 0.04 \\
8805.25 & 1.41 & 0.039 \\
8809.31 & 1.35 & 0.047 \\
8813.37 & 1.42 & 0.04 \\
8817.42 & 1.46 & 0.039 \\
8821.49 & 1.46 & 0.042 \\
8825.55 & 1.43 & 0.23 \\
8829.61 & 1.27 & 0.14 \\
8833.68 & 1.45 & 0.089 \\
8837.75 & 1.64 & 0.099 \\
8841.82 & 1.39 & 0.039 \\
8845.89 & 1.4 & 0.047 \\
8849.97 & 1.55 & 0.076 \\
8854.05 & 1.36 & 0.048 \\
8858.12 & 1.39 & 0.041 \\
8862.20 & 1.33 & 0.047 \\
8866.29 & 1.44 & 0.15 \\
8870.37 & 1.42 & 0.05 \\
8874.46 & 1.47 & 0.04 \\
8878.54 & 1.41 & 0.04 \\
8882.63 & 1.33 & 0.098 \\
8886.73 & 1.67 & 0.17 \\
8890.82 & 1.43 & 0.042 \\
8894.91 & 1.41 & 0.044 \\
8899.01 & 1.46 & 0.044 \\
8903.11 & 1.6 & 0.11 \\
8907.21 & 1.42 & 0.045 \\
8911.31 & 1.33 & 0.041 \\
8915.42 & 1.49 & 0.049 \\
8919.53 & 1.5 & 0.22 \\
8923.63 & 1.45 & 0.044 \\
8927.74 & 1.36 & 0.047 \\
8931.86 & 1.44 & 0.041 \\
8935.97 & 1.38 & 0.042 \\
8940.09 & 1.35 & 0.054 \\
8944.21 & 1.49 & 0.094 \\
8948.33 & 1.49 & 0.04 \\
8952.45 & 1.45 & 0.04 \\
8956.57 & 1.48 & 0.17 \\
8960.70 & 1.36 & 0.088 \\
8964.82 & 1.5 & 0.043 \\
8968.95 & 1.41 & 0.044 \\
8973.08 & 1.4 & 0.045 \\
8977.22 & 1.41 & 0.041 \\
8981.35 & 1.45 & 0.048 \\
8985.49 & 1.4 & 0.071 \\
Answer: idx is 1.7 A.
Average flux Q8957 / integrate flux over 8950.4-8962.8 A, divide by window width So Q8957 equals 1.43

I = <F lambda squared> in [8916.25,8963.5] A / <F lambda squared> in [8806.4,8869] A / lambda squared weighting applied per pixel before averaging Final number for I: 1.03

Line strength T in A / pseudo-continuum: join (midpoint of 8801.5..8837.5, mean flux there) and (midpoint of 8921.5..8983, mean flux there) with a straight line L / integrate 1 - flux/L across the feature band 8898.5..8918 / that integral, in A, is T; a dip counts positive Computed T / -0.5 A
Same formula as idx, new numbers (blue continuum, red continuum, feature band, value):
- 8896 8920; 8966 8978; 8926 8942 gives 0.6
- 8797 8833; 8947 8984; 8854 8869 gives 0.3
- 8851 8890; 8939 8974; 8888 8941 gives -0.1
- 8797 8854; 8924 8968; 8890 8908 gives -0.5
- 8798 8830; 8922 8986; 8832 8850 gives -0.8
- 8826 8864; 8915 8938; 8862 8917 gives -0.7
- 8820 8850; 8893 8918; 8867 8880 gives 0.1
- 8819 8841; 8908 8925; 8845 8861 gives 0.3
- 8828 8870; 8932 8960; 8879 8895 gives -0.4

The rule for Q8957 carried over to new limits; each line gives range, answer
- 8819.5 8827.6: 1.45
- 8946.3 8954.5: 1.47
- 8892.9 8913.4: 1.44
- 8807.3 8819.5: 1.41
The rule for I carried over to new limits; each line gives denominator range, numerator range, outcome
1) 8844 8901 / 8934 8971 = 1.02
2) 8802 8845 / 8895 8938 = 1.03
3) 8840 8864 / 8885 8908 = 1.08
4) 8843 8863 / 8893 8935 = 1.04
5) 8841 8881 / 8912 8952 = 1.03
